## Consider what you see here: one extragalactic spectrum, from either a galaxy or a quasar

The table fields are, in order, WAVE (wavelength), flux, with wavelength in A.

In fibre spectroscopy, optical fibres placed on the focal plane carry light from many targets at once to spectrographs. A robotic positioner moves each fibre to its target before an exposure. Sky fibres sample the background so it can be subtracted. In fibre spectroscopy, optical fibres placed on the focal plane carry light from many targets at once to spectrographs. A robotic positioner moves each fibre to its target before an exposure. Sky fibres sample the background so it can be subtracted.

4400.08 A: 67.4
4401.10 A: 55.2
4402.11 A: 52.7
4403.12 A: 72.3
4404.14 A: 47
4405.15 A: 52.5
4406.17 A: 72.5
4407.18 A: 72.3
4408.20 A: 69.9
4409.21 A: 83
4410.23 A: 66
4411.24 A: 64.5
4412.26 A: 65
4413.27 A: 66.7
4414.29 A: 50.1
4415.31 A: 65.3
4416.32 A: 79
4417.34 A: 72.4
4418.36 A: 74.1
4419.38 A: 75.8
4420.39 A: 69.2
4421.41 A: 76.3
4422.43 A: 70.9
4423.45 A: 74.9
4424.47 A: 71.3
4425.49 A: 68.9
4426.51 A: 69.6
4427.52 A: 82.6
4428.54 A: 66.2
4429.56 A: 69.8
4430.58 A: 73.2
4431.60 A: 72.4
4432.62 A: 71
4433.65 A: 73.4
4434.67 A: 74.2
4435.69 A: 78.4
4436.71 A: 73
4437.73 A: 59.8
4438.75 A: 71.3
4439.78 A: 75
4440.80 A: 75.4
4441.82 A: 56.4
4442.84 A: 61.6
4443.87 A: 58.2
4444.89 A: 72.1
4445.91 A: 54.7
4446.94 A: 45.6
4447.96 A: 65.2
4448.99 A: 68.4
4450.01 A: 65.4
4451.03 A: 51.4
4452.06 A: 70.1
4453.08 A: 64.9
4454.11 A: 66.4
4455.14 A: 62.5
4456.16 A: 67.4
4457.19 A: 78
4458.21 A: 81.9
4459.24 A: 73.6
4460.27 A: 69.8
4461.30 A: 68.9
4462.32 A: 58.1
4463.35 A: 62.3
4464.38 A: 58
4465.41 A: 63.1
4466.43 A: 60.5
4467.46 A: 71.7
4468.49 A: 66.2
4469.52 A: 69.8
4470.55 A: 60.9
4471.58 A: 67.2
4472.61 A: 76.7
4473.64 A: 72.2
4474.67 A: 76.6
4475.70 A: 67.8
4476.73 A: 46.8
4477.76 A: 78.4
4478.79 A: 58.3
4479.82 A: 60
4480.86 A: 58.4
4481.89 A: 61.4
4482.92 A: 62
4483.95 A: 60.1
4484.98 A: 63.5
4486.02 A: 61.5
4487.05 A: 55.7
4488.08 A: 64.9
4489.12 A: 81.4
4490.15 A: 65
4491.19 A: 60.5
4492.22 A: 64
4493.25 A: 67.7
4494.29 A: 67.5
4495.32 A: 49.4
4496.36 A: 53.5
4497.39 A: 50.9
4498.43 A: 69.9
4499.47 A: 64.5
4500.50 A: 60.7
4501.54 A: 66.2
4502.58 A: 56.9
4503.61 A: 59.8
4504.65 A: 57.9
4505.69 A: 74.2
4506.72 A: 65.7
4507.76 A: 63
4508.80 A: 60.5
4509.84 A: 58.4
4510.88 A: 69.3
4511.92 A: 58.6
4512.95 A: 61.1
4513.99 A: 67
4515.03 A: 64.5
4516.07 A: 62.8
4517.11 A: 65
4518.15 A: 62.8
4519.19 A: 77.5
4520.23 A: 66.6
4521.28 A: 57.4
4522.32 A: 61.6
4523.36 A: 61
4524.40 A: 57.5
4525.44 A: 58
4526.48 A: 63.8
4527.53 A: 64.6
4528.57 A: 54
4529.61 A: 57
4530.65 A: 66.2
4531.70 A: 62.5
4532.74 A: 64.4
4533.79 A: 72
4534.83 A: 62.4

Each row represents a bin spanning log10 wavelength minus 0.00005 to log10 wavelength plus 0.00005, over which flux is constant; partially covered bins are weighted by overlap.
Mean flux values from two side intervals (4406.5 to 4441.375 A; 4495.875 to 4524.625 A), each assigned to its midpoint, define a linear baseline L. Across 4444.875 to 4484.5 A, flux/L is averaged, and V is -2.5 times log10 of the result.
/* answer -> 0.03 mag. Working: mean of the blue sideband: 71.2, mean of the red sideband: 62.7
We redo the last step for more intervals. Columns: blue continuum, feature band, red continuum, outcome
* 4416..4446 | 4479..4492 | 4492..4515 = 0.03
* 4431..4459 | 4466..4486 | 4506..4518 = 0.01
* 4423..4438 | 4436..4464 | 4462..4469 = 0.02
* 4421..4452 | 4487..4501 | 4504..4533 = 0.03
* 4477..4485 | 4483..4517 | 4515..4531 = -0.01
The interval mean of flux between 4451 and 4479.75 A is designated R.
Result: 66.9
